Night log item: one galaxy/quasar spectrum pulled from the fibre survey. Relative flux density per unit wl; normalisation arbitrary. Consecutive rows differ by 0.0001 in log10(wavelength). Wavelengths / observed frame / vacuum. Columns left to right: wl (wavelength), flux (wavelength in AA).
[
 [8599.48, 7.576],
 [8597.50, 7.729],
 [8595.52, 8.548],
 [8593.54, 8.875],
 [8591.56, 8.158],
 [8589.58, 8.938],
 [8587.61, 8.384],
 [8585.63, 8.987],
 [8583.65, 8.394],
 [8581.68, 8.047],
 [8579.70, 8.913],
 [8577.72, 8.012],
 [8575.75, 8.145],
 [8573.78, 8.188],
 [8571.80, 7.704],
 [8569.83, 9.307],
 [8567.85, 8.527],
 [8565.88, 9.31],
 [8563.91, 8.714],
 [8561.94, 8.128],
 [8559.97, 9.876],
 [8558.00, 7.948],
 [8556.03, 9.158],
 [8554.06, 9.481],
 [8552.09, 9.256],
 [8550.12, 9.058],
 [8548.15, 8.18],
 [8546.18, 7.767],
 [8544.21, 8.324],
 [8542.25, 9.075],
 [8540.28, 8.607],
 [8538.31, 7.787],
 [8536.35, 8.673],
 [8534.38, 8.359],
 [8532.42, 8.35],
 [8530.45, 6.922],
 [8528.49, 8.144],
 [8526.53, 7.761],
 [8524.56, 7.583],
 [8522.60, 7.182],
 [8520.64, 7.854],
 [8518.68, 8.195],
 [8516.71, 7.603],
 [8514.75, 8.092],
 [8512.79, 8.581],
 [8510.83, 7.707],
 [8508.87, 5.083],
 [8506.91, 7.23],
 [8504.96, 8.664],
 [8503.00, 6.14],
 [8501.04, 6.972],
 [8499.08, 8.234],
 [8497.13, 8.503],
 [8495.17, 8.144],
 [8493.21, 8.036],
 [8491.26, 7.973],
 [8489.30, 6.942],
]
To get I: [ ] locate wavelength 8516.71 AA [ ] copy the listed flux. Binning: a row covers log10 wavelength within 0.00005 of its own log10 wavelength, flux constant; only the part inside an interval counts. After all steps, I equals 7.603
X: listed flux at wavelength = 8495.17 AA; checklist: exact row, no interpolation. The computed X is 8.144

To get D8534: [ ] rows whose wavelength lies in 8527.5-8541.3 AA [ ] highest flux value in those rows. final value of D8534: 8.673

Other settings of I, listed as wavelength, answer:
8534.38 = 8.359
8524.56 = 7.583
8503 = 6.14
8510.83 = 7.707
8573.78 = 8.188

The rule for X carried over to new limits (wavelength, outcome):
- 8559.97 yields 9.876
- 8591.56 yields 8.158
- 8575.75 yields 8.145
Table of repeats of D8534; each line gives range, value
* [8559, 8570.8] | 9.876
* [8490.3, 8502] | 8.503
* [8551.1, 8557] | 9.481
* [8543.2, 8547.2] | 8.324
